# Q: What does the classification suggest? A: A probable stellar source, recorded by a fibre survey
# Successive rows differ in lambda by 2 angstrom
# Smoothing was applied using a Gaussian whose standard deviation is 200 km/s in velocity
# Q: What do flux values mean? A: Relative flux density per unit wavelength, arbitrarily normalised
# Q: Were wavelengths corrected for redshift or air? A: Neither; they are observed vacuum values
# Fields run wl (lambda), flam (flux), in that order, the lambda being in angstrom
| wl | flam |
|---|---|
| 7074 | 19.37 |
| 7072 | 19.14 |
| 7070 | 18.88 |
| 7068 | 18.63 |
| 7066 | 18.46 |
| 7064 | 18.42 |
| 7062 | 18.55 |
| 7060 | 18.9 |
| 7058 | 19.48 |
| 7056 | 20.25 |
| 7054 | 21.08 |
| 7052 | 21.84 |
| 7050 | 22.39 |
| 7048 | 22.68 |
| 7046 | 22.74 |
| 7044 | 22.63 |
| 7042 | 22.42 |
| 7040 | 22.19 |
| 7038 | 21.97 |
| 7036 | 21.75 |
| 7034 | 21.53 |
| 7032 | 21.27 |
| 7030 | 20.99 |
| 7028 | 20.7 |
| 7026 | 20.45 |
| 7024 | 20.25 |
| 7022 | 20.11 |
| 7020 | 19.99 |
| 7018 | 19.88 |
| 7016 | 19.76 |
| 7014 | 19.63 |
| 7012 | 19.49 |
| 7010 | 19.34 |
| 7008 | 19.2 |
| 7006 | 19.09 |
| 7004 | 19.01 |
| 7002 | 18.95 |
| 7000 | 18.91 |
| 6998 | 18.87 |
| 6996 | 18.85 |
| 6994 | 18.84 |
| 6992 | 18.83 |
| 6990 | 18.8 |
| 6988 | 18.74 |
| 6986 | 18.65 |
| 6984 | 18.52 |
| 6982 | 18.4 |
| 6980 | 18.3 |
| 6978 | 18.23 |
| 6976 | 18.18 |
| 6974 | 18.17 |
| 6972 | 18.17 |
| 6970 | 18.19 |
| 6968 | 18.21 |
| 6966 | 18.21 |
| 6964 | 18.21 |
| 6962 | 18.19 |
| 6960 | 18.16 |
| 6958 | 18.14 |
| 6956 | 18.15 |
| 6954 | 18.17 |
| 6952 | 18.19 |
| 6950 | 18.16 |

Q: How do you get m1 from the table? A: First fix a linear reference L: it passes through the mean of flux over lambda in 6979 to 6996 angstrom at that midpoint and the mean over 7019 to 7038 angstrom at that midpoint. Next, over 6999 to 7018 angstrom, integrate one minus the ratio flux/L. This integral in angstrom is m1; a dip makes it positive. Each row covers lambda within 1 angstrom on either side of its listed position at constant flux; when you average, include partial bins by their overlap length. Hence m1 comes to 0.46 angstrom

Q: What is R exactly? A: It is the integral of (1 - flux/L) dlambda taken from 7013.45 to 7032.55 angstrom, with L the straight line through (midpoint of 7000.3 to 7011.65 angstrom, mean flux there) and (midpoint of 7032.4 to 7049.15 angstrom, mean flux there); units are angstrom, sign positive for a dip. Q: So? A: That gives 0.31 angstrom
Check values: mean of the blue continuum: 19.1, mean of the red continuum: 22.2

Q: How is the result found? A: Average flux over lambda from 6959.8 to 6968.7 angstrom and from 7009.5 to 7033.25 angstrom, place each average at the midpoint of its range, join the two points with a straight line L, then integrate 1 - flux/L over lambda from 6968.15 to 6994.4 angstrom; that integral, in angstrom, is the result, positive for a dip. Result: 0.5 angstrom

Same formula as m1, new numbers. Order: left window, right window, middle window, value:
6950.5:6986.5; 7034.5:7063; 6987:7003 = 0.3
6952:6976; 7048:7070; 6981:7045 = -2.9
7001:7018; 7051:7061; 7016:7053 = -2.8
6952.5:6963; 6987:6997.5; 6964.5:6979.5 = 0.2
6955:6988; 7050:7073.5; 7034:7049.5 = -2.4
